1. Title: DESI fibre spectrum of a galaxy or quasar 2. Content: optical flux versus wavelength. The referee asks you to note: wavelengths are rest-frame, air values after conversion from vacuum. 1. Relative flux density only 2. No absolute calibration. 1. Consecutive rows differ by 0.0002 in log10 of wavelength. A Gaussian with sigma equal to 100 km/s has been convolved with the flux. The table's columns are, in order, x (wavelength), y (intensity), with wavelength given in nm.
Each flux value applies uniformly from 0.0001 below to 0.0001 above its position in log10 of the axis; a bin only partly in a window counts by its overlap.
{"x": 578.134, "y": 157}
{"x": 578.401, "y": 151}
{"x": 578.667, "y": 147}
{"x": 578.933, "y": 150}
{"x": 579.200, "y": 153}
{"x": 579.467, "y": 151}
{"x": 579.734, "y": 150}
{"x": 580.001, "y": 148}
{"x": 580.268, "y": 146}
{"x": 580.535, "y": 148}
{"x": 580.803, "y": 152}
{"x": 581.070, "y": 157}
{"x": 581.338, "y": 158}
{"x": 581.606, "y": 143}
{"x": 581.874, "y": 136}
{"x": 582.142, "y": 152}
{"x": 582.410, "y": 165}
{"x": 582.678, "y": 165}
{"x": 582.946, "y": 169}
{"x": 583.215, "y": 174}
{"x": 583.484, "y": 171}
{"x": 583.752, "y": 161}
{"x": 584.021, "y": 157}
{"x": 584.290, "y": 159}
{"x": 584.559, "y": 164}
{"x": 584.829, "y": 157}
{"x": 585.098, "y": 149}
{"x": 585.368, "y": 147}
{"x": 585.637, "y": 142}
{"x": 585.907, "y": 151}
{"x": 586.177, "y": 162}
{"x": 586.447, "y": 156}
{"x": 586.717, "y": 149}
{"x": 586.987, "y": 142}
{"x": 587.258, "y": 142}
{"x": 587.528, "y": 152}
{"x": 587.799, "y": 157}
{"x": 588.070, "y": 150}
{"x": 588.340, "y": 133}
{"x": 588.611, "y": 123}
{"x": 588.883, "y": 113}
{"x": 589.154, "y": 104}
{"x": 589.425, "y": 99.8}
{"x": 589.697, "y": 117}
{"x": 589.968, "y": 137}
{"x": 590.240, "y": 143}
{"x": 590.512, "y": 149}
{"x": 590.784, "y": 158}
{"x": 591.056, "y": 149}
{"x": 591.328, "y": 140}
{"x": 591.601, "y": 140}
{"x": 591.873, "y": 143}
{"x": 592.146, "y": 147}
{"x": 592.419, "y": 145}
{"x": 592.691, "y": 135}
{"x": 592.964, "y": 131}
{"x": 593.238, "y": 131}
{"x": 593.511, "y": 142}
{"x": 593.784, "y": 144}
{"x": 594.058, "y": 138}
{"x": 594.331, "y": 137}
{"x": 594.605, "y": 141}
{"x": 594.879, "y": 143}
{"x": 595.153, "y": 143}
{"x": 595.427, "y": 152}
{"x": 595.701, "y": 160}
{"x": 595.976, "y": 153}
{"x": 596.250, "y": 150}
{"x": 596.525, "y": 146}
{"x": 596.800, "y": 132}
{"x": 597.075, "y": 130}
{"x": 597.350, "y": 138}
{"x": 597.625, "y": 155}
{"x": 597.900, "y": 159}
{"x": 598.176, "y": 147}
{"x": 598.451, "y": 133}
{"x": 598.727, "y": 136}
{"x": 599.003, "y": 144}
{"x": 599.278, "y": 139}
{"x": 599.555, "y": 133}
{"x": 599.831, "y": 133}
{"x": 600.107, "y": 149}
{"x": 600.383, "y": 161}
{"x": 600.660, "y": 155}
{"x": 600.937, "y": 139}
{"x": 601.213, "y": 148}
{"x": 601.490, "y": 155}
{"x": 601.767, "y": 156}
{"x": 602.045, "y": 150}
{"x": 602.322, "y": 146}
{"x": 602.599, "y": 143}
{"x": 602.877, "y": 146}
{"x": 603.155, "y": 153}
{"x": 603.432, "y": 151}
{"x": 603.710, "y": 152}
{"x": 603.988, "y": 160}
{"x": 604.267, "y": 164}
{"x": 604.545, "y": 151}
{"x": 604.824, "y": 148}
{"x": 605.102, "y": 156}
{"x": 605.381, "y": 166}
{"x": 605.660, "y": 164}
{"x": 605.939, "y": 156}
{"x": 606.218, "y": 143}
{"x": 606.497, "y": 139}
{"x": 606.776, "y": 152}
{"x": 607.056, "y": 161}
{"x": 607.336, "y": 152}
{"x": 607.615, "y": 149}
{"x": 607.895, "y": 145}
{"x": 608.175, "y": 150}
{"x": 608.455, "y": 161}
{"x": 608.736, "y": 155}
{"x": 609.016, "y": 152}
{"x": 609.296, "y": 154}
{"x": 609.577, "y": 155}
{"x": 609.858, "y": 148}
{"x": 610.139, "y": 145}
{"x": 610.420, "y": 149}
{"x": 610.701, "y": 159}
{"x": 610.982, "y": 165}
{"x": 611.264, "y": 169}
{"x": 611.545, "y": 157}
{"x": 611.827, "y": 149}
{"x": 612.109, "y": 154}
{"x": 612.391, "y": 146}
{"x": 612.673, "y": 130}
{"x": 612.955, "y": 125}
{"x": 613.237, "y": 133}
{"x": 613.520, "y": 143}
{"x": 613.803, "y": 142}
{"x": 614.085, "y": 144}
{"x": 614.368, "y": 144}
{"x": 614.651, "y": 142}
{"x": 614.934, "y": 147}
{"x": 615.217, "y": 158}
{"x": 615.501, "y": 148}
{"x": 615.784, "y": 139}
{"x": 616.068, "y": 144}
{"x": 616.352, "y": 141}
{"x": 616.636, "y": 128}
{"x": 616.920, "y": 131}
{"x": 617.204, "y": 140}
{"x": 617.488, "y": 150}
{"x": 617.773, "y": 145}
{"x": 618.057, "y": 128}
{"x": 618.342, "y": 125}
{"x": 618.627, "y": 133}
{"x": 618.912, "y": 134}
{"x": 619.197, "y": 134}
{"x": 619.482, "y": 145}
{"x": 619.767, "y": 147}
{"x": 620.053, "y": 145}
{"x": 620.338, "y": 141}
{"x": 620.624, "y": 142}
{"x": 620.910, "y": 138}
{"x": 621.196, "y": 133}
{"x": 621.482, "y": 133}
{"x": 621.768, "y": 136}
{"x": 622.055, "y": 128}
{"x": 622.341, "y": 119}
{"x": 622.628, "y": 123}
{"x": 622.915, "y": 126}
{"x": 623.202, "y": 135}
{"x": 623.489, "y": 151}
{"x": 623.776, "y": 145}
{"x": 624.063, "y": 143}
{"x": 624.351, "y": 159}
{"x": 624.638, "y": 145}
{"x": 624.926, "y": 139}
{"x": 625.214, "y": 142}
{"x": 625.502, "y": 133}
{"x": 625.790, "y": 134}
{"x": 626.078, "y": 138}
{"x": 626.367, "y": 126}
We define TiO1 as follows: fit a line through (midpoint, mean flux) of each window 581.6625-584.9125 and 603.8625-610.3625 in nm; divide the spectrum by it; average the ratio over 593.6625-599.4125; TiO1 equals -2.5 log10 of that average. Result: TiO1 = 0.09 mag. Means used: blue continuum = 160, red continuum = 153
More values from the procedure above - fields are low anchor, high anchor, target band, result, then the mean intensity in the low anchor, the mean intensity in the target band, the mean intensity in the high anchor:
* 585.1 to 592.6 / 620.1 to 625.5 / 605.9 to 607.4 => -0.08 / 141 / 150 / 138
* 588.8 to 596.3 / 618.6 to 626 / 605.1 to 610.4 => -0.11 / 139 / 153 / 138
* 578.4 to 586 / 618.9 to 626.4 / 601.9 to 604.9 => -0.04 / 154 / 151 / 138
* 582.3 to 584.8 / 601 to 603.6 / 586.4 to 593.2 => 0.16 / 165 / 138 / 150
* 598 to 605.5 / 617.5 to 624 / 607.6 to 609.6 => -0.06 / 149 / 153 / 136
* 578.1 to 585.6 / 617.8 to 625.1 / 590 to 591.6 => 0.03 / 155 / 146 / 137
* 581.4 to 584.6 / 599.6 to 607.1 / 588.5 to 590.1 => 0.33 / 160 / 115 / 151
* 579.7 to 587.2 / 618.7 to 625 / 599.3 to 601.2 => 0.02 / 155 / 145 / 138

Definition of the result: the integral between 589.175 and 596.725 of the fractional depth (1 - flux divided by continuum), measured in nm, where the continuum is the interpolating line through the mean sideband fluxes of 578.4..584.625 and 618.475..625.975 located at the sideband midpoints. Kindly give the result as 0.49 nm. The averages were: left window 155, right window 138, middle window 141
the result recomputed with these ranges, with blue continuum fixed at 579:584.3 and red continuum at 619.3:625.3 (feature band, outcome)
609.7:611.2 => -0.11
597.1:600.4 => 0.13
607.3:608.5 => -0.05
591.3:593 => 0.12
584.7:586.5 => 0.03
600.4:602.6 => -0.04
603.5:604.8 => -0.08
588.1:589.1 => 0.19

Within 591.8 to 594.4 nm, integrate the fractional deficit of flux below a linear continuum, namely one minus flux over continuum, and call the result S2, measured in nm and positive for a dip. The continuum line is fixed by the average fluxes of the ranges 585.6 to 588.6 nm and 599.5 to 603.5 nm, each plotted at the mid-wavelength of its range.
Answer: 0.15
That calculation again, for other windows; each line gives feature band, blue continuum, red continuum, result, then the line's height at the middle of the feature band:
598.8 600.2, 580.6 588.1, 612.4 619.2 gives 0.08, 147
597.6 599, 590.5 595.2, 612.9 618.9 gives -0.04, 141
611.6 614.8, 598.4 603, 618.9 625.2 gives -0.01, 141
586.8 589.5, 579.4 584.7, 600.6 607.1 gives 0.39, 155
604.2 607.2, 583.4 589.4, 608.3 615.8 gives -0.12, 148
